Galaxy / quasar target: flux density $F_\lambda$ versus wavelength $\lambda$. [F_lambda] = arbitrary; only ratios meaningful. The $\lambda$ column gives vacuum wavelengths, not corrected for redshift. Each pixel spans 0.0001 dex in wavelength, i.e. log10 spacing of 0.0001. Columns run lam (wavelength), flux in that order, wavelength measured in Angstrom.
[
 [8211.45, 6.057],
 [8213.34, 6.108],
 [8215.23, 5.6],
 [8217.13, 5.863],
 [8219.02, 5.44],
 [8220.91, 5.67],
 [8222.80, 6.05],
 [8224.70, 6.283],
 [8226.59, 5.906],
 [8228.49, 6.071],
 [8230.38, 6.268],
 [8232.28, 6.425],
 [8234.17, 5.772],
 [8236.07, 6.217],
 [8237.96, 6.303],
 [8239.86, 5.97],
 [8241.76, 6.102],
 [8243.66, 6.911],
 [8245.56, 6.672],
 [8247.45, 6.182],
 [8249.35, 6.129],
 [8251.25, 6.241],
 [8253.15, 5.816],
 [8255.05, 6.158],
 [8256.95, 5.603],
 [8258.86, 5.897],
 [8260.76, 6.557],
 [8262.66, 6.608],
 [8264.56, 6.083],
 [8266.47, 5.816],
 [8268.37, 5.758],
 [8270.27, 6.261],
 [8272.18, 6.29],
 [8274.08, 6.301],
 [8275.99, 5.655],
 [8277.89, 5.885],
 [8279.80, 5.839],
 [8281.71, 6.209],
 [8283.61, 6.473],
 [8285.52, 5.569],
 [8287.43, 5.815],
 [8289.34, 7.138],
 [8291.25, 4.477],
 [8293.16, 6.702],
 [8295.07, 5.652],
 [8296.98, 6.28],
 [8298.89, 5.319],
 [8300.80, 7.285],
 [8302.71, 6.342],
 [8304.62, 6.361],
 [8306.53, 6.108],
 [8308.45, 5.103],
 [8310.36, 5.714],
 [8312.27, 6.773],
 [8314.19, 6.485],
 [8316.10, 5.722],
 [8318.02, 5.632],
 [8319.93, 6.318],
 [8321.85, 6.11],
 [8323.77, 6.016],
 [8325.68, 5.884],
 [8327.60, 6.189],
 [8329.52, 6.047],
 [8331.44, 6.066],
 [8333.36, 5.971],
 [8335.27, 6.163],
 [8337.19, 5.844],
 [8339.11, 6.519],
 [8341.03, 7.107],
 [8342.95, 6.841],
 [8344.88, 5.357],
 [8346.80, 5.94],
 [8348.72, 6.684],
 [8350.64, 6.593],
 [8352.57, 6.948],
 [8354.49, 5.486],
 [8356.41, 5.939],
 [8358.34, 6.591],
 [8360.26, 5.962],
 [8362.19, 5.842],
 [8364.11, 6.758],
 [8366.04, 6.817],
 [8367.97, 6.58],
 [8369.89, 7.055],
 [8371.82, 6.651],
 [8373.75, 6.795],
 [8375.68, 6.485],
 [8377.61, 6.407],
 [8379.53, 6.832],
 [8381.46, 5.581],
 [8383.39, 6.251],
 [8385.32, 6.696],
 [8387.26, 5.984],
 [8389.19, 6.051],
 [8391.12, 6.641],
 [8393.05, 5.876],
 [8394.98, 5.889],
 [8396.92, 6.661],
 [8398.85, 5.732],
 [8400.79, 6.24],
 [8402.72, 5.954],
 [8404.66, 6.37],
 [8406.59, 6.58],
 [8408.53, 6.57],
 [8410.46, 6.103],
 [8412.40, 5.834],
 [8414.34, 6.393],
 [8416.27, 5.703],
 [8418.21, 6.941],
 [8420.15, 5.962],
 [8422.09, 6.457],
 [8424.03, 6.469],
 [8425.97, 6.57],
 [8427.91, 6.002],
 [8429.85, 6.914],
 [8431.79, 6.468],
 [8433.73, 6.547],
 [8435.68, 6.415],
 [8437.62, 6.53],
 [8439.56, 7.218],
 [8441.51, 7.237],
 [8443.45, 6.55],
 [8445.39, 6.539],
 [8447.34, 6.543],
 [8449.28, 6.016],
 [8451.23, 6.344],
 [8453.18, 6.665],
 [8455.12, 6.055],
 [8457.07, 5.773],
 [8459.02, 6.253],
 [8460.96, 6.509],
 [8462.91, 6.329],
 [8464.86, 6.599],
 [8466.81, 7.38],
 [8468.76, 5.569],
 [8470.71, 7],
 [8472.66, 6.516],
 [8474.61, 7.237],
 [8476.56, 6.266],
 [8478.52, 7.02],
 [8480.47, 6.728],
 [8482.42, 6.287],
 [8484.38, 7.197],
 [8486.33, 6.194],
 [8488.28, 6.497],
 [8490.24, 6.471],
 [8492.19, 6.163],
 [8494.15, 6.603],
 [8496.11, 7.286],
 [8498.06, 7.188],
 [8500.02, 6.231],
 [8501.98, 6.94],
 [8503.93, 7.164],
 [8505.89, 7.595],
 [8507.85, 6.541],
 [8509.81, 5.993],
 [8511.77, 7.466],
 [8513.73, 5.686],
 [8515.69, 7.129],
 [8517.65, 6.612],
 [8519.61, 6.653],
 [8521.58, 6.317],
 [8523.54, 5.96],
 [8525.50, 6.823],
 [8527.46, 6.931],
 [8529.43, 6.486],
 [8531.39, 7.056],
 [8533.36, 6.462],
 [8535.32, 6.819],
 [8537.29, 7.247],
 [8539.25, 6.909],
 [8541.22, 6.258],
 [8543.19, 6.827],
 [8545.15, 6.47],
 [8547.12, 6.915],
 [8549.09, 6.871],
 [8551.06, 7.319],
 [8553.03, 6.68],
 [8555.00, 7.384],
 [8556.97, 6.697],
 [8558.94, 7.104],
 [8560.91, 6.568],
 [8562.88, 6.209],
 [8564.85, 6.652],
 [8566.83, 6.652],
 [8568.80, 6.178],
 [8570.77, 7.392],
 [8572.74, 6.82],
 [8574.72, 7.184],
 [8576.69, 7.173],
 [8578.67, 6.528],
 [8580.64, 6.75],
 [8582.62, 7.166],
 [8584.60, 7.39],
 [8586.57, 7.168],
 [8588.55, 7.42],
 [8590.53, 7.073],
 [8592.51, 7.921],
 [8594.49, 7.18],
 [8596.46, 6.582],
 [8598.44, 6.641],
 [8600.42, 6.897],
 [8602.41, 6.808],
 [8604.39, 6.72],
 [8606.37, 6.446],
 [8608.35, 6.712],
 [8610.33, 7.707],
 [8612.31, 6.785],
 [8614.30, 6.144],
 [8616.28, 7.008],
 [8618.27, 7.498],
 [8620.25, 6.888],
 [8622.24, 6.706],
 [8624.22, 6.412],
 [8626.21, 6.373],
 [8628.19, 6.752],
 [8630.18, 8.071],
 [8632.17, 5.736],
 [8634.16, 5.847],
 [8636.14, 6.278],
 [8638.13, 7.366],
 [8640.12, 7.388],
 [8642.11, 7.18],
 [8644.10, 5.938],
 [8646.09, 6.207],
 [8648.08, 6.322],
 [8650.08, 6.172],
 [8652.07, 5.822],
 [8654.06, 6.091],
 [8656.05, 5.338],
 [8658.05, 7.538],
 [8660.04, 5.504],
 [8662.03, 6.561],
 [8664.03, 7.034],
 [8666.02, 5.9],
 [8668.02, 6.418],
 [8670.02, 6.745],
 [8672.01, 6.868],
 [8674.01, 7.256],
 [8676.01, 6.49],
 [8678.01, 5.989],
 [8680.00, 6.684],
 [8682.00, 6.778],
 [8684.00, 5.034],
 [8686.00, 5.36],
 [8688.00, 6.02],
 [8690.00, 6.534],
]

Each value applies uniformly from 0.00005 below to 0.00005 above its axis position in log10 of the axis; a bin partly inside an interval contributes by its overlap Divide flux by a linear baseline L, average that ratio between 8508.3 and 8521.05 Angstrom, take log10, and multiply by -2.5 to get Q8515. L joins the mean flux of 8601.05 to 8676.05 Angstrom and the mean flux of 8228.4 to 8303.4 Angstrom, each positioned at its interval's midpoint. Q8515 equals -0.021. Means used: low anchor 6.13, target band 6.58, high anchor 6.61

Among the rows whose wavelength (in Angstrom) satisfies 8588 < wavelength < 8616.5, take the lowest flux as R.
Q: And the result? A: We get 6.144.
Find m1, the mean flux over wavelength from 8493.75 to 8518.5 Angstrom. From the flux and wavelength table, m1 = 6.81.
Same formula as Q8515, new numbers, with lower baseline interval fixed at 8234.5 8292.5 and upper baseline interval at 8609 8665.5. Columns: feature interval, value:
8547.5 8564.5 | -0.06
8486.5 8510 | -0.05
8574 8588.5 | -0.09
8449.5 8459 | 0.03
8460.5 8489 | -0.04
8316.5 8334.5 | 0.03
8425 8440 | -0.04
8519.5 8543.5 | -0.04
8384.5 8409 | 0.01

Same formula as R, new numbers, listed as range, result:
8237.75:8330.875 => 4.477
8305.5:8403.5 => 5.103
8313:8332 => 5.632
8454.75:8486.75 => 5.569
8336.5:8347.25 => 5.357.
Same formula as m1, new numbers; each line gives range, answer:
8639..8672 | 6.4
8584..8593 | 7.37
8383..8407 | 6.22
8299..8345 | 6.16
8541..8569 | 6.75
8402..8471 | 6.42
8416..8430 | 6.38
